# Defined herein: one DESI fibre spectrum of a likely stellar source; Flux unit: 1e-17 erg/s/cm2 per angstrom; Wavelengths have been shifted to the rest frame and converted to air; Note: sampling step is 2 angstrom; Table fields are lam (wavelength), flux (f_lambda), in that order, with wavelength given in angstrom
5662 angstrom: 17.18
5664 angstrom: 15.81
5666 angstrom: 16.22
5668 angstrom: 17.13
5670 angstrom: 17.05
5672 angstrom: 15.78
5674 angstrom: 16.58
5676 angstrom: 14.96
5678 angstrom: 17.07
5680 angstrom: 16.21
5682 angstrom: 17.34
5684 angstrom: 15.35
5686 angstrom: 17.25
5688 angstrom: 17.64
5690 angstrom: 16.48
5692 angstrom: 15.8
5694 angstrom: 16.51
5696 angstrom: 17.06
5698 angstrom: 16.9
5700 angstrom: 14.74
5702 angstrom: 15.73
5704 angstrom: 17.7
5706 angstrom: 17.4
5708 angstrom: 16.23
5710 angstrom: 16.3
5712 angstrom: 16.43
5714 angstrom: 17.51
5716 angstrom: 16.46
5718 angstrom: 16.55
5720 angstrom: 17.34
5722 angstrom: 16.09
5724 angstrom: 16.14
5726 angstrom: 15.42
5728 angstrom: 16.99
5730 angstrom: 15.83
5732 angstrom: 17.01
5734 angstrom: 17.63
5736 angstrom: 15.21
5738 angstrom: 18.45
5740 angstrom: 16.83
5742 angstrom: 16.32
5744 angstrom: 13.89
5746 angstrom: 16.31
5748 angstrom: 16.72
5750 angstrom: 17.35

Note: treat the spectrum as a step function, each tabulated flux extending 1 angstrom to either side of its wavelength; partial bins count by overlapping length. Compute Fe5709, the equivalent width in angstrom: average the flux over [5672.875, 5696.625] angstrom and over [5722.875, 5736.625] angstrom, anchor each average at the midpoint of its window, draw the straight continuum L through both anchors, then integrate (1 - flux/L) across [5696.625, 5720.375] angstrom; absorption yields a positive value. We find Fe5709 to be -0.2 angstrom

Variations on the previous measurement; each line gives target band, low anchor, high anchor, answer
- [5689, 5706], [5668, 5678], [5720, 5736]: -0.1 angstrom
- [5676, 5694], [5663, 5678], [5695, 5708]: -0.1 angstrom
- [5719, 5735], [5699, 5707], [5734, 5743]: 0.1 angstrom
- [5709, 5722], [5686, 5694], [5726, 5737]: -0.1 angstrom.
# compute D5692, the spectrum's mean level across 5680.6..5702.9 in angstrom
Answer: 16.4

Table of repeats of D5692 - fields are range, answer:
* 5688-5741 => 16.6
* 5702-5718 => 16.8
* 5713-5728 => 16.5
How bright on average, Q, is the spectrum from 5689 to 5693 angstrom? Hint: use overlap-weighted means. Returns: 16.1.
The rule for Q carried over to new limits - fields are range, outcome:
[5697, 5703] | 15.8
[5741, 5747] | 15.5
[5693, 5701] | 16.3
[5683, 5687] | 16.3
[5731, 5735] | 17.3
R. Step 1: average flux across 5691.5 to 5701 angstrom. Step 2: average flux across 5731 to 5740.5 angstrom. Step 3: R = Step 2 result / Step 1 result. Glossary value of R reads 1.1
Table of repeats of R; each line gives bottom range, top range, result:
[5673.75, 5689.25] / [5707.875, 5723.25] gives 1.00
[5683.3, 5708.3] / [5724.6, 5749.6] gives 0.99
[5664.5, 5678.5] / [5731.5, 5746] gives 1.01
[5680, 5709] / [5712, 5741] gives 1.01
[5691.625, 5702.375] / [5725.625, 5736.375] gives 1.02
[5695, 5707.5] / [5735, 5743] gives 1.01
